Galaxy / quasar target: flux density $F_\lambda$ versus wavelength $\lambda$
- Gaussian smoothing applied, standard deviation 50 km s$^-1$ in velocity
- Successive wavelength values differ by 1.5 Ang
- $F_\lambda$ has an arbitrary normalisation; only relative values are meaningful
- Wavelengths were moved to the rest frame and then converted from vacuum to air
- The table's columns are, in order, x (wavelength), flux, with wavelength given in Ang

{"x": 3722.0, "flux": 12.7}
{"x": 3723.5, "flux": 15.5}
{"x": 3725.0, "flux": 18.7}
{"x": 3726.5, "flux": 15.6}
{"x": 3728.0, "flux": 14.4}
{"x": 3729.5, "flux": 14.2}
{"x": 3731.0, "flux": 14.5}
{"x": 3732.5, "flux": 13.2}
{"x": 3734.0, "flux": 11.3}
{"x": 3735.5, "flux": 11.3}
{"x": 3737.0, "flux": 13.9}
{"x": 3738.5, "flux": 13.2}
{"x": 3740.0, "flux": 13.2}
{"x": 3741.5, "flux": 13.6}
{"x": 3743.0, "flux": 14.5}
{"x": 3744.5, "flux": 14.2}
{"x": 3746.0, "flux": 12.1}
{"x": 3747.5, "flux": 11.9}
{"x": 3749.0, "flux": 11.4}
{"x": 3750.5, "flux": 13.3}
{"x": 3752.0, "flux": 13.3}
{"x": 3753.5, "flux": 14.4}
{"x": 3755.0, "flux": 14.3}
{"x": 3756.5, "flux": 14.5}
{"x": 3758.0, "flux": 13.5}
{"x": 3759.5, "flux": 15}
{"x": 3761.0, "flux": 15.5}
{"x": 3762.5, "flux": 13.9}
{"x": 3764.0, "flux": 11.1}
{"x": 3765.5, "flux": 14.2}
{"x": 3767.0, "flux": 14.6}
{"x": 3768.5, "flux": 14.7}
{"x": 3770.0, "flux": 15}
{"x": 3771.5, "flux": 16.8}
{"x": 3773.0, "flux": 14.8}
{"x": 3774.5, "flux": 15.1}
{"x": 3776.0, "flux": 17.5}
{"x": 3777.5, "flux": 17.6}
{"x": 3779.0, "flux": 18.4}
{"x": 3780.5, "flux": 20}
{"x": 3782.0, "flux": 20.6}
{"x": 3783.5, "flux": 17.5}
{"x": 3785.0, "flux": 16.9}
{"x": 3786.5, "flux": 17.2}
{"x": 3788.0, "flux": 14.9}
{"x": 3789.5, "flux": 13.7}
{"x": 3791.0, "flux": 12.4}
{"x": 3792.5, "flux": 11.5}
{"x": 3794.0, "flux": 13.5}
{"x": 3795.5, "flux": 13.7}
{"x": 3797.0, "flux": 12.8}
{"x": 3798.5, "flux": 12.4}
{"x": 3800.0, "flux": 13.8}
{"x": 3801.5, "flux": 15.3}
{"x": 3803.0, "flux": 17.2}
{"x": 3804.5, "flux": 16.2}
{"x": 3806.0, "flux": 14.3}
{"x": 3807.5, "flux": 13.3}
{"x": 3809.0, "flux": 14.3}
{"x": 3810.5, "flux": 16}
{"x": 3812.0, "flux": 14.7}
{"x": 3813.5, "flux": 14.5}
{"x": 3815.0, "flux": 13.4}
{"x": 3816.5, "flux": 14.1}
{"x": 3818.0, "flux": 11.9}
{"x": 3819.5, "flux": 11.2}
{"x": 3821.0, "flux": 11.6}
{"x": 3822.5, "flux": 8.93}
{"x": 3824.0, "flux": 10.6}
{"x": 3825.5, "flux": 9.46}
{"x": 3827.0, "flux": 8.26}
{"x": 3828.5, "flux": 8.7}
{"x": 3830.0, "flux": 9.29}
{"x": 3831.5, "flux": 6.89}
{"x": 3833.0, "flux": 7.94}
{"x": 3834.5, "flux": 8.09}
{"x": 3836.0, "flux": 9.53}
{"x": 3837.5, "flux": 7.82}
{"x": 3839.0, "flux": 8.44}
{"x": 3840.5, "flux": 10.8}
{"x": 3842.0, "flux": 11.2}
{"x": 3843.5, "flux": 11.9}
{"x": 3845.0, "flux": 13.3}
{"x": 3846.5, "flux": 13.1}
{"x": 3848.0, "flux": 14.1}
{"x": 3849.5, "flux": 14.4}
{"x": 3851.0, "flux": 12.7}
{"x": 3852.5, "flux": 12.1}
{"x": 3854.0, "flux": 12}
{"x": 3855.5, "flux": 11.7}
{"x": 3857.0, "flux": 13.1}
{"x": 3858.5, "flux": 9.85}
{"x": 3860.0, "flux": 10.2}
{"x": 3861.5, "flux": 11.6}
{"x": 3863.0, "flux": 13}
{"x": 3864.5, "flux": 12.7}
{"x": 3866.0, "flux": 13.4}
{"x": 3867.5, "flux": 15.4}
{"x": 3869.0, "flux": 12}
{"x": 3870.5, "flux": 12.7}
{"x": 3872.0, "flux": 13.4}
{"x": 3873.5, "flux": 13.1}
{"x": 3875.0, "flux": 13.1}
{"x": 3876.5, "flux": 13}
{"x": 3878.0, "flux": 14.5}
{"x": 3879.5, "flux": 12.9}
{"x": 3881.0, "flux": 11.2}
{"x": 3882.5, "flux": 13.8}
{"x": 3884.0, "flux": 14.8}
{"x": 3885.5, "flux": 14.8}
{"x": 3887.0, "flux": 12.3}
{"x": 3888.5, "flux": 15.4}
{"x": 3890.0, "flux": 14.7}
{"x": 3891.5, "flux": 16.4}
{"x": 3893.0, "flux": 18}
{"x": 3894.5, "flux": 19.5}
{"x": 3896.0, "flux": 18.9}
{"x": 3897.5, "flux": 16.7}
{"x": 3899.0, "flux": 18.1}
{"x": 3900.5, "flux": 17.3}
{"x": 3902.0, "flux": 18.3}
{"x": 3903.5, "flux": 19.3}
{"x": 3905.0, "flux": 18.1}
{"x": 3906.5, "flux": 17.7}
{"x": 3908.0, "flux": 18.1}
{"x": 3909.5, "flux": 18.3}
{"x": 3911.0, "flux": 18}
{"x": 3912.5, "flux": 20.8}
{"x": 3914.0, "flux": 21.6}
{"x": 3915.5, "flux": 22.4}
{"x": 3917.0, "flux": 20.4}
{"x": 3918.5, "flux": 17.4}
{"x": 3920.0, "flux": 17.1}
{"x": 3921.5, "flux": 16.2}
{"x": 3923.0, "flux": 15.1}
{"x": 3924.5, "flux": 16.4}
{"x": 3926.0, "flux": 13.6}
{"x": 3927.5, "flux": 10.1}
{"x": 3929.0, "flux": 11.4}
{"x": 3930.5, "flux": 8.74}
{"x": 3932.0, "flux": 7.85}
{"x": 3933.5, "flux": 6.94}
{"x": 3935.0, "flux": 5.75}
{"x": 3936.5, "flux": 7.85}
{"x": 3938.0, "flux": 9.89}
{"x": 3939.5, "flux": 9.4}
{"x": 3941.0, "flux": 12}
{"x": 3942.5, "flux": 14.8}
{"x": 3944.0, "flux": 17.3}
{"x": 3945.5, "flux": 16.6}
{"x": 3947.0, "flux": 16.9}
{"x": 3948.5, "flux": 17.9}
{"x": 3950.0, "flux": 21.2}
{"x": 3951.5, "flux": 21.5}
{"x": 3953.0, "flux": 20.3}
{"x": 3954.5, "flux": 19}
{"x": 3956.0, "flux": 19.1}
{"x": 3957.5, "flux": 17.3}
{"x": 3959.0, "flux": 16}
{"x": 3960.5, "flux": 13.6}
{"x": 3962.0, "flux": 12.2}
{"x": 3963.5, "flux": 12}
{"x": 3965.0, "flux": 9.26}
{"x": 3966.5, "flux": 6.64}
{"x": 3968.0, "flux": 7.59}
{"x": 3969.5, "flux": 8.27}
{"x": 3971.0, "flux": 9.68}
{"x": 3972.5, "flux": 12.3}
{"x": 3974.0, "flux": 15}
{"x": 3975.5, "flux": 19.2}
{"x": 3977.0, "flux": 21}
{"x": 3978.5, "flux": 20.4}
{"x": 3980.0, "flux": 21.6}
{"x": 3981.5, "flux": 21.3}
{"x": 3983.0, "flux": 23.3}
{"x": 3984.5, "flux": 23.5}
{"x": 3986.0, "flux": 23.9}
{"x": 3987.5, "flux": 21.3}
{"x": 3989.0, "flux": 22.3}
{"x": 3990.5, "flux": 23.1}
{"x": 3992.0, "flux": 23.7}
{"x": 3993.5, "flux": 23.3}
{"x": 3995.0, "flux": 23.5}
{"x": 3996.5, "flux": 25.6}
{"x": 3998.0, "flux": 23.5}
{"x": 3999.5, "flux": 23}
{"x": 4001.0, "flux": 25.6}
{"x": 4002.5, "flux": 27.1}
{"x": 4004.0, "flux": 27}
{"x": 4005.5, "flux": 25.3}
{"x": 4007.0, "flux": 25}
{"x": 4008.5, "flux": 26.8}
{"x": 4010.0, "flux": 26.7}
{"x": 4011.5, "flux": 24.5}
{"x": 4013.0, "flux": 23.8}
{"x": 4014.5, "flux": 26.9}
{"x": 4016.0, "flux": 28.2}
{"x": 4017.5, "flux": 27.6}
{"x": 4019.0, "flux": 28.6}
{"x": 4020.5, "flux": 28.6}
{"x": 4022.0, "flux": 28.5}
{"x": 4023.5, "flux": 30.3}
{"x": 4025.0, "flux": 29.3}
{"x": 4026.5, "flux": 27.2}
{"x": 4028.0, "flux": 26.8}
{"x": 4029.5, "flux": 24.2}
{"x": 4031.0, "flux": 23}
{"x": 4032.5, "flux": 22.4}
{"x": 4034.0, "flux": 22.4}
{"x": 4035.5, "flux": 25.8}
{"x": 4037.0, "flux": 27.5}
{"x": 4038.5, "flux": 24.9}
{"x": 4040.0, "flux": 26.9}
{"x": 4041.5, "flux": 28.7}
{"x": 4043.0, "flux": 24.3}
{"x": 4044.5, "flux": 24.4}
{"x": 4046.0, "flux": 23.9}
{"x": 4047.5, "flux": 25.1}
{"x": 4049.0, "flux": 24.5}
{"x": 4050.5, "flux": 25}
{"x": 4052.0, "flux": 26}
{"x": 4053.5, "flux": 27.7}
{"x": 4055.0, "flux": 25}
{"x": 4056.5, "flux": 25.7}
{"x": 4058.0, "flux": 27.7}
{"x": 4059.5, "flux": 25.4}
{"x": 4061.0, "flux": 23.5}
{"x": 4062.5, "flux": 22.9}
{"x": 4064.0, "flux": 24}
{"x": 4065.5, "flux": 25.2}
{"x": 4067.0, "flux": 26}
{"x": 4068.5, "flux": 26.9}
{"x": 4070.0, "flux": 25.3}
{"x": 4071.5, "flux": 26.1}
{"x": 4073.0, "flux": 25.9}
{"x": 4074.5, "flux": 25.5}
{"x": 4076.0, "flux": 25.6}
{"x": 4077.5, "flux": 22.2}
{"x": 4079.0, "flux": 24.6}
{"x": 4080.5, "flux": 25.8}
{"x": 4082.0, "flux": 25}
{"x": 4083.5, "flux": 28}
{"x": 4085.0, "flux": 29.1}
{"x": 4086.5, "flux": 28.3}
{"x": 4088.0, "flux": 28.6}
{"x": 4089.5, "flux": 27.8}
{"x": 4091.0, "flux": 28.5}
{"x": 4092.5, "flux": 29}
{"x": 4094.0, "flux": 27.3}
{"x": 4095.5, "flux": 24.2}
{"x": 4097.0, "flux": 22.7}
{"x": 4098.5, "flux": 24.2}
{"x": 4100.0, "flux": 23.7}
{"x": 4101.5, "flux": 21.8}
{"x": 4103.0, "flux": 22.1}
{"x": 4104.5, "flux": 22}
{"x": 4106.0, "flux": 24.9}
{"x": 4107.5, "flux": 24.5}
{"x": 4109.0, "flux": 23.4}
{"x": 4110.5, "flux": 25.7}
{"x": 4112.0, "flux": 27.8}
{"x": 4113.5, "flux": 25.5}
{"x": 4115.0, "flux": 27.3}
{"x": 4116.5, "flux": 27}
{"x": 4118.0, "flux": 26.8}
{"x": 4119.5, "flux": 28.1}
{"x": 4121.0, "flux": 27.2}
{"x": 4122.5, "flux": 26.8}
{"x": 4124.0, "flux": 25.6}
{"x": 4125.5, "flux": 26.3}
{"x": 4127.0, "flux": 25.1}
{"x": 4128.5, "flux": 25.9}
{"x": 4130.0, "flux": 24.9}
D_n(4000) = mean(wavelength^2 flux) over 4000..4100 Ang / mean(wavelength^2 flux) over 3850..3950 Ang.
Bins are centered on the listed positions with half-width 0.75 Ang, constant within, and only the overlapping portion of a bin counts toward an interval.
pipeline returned 1.9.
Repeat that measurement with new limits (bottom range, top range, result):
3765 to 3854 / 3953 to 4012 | 1.63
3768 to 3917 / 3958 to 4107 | 1.84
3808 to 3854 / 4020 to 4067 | 2.53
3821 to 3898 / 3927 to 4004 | 1.44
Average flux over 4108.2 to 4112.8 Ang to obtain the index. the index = 25.6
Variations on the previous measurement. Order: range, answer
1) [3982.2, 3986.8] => 23.5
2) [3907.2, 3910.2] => 18.2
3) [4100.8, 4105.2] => 22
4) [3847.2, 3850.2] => 14.2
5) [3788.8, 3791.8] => 13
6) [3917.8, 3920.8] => 17.2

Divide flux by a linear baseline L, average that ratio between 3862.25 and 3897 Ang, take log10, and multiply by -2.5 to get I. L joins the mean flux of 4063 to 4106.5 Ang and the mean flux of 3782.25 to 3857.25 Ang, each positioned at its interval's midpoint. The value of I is 0.08 mag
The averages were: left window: 12.5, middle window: 14.3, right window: 25.5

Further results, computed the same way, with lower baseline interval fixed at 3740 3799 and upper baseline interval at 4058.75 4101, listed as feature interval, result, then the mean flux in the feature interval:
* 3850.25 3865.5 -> 0.44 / 11.9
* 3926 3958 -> 0.45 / 13.9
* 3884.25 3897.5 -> 0.17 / 16.2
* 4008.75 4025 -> -0.17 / 27.4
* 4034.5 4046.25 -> -0.06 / 25.8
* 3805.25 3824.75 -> 0.24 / 13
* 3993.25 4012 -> -0.10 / 25.2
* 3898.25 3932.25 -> 0.18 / 16.8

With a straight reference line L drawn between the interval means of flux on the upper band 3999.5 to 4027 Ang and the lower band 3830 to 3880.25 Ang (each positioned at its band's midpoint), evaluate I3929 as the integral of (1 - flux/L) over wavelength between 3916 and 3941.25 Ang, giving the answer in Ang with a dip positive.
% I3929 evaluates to 8.6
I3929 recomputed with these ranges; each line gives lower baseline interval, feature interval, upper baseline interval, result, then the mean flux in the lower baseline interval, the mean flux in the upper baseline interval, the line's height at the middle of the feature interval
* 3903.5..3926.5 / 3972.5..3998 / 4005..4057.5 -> 1.3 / 18.2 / 26.1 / 22.9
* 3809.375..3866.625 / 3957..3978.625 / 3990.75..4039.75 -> 8.7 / 11.4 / 25.8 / 22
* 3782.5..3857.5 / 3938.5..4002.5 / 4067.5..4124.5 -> 5.9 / 12.5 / 25.8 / 19.7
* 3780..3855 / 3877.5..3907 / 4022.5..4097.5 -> 1.2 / 12.7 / 25.9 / 16.8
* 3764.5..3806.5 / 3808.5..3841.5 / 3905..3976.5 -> 9.8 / 15.4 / 14.7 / 15.2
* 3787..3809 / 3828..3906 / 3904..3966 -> 7.7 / 14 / 15.3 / 14.6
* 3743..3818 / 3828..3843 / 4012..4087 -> 7.1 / 14.7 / 25.9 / 17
